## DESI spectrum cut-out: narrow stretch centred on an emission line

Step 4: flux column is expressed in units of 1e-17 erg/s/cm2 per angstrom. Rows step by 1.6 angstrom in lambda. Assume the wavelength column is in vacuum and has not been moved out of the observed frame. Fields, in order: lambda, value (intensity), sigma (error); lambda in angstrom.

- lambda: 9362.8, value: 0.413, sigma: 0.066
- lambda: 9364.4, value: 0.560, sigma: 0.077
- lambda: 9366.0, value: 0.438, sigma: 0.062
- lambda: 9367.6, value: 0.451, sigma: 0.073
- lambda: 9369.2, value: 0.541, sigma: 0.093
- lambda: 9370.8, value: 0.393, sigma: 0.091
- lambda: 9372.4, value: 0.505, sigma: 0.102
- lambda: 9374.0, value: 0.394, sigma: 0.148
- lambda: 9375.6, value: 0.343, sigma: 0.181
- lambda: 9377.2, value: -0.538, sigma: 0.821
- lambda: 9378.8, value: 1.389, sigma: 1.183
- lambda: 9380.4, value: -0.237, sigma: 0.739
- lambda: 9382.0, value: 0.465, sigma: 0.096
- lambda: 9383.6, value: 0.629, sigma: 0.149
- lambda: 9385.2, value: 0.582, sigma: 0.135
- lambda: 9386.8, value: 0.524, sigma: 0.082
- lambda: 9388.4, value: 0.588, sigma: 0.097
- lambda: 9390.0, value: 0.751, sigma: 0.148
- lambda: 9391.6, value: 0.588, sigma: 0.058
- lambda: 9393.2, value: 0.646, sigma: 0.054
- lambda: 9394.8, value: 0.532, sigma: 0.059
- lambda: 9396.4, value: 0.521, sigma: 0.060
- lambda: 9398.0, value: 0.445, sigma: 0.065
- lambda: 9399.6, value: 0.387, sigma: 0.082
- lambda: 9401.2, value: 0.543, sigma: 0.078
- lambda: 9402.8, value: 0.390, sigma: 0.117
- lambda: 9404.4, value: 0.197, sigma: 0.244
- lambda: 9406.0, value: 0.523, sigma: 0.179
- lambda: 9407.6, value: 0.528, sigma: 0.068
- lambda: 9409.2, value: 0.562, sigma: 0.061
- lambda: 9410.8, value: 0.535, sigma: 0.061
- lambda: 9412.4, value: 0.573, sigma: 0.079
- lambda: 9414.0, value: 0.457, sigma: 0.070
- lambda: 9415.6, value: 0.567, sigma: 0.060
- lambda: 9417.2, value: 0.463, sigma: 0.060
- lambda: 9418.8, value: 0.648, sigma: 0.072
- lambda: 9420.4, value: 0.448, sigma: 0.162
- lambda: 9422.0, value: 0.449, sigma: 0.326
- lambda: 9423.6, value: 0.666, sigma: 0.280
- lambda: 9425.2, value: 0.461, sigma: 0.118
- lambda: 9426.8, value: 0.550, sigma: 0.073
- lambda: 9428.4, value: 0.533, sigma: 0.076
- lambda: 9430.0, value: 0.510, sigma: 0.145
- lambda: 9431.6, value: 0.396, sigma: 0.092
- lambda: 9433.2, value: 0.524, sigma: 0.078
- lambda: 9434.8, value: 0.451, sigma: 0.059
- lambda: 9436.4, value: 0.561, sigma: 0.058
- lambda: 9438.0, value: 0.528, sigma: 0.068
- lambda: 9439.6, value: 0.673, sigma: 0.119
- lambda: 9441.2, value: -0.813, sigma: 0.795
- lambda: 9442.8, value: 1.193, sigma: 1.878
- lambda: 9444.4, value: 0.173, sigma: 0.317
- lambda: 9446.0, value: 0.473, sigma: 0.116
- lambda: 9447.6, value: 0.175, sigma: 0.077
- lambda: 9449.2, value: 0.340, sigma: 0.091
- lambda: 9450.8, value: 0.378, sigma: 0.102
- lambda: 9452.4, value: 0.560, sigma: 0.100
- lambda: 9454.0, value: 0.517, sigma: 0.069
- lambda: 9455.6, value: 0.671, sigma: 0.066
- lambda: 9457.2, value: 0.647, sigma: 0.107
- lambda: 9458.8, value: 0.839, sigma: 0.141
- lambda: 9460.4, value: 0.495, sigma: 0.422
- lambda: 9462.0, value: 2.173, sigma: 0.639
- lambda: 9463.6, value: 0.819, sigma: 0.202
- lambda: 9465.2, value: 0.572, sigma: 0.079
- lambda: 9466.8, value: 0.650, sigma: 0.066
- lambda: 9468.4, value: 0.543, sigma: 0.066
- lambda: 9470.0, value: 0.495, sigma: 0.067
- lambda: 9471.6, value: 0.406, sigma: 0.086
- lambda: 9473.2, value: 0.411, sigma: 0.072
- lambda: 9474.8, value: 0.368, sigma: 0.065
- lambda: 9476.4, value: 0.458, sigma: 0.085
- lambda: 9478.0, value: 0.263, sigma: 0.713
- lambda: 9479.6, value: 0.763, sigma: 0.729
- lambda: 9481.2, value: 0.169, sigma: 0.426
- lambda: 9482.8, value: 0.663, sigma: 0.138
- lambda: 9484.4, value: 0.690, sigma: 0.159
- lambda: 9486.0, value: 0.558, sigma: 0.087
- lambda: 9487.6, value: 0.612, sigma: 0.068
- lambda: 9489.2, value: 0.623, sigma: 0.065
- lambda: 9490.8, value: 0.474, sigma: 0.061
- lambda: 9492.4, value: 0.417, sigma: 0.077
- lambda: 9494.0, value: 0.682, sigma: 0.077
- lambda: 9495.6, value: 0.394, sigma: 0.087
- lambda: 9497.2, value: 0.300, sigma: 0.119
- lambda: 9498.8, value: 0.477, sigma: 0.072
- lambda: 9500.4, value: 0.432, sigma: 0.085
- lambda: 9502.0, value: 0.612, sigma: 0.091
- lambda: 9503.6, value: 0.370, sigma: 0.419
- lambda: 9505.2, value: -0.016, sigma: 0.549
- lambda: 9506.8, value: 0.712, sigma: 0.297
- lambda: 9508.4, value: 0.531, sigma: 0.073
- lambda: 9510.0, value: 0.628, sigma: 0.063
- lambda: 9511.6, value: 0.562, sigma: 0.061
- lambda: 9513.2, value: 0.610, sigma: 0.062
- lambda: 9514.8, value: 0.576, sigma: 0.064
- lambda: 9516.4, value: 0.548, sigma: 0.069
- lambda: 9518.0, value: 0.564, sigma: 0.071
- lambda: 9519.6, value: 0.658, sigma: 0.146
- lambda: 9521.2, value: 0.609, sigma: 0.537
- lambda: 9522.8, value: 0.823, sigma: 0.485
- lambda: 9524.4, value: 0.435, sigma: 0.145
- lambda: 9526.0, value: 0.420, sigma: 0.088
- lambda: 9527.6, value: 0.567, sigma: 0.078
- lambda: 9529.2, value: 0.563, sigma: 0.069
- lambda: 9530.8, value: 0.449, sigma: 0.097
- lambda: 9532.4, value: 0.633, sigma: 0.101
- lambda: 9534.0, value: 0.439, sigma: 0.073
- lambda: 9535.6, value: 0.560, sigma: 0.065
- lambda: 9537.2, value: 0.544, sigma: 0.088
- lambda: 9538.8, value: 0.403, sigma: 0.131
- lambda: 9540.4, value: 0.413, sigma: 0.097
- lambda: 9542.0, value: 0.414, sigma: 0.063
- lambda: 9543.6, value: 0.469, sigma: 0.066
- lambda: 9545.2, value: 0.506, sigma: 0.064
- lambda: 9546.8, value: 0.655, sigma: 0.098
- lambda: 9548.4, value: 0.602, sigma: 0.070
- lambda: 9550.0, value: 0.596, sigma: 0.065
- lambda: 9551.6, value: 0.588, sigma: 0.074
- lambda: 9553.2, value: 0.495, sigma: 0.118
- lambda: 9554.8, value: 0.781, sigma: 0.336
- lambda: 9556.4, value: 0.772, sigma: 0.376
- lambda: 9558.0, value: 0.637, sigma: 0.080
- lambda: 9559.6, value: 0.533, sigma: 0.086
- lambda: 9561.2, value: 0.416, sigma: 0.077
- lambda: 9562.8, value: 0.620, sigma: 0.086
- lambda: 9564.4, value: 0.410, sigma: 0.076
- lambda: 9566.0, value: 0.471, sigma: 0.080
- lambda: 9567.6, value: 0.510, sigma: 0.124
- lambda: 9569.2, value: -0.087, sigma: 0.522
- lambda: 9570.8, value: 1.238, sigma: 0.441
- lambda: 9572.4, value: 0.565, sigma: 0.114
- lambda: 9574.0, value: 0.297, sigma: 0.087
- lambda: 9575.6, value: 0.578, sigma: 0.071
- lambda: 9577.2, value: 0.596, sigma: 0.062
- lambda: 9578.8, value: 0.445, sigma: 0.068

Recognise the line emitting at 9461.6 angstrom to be Mg II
